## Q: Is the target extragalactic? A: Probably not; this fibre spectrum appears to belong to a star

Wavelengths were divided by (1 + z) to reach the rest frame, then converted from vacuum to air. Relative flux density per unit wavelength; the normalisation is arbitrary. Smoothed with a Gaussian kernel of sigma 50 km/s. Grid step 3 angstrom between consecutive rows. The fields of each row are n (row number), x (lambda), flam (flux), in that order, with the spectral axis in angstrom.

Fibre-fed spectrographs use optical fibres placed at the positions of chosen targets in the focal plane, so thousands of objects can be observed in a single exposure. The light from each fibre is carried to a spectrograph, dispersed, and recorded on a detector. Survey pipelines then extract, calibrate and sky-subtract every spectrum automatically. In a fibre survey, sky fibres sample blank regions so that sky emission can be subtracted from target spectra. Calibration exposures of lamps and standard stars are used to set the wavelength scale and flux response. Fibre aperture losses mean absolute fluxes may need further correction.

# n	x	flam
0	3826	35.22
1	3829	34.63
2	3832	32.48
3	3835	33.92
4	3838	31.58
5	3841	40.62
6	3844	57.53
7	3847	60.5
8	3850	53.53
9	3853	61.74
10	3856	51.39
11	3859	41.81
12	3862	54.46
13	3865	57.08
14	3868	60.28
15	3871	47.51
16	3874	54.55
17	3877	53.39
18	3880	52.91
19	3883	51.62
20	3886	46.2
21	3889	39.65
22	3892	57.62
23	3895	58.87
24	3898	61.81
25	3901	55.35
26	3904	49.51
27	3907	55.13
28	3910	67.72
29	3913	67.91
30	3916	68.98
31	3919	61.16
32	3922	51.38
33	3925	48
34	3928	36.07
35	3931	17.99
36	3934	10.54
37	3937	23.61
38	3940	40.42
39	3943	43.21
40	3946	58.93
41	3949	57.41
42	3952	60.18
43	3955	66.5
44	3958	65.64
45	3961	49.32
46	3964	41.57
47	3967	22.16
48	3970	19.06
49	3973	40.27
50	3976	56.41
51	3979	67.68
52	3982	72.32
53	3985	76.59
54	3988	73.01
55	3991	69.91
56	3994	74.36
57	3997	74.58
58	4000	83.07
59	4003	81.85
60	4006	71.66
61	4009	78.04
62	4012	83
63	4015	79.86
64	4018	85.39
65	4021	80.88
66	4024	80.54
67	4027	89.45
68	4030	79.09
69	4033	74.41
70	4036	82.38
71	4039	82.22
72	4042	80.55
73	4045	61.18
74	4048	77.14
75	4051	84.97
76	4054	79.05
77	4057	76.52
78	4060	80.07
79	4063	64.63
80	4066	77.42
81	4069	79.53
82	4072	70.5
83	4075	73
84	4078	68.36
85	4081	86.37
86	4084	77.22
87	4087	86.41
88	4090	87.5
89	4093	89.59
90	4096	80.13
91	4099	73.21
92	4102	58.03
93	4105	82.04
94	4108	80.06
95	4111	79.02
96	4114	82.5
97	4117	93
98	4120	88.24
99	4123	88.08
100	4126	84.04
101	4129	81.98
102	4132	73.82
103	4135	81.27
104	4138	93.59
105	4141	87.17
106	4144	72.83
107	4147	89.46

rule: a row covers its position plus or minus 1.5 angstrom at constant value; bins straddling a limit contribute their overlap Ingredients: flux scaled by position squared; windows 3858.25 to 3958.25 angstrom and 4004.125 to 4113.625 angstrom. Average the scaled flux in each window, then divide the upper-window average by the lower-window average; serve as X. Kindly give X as 1.7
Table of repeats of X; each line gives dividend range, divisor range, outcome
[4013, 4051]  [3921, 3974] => 1.99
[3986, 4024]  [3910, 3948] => 1.80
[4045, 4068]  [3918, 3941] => 2.29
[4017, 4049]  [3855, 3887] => 1.65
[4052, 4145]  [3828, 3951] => 1.81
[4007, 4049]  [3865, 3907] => 1.60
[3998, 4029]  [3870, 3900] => 1.65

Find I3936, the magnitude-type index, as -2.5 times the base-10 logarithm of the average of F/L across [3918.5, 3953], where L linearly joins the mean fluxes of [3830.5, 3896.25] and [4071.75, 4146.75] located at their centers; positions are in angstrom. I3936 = 0.38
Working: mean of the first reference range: 49.9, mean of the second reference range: 81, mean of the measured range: 41.6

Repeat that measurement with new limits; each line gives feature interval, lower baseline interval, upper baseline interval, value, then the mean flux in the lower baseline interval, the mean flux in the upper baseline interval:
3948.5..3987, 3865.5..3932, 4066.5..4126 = 0.17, 53.2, 80.2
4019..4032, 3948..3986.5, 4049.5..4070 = -0.20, 53.4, 77.4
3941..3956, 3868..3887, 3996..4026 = 0.19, 51.9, 80.1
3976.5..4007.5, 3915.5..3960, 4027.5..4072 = -0.20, 46.9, 77.1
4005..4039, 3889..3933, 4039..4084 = -0.15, 53.1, 75.9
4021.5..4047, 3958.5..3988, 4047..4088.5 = -0.16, 51.2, 77.2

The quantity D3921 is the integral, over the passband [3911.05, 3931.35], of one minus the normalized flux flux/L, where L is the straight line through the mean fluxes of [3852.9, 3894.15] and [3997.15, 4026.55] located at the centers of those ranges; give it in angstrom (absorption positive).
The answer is 3.0 angstrom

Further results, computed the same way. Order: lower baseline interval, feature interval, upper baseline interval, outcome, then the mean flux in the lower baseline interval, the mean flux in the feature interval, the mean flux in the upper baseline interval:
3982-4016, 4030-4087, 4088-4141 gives 2.01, 76.7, 76.8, 82.3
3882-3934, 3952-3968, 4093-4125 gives 2.16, 51.4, 50.9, 80.9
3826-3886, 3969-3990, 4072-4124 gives 1.91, 48.6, 59.1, 80.4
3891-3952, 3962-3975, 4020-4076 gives 5.98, 49.8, 32.5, 77.6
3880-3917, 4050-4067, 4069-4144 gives -0.38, 56.4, 76.9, 80.9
